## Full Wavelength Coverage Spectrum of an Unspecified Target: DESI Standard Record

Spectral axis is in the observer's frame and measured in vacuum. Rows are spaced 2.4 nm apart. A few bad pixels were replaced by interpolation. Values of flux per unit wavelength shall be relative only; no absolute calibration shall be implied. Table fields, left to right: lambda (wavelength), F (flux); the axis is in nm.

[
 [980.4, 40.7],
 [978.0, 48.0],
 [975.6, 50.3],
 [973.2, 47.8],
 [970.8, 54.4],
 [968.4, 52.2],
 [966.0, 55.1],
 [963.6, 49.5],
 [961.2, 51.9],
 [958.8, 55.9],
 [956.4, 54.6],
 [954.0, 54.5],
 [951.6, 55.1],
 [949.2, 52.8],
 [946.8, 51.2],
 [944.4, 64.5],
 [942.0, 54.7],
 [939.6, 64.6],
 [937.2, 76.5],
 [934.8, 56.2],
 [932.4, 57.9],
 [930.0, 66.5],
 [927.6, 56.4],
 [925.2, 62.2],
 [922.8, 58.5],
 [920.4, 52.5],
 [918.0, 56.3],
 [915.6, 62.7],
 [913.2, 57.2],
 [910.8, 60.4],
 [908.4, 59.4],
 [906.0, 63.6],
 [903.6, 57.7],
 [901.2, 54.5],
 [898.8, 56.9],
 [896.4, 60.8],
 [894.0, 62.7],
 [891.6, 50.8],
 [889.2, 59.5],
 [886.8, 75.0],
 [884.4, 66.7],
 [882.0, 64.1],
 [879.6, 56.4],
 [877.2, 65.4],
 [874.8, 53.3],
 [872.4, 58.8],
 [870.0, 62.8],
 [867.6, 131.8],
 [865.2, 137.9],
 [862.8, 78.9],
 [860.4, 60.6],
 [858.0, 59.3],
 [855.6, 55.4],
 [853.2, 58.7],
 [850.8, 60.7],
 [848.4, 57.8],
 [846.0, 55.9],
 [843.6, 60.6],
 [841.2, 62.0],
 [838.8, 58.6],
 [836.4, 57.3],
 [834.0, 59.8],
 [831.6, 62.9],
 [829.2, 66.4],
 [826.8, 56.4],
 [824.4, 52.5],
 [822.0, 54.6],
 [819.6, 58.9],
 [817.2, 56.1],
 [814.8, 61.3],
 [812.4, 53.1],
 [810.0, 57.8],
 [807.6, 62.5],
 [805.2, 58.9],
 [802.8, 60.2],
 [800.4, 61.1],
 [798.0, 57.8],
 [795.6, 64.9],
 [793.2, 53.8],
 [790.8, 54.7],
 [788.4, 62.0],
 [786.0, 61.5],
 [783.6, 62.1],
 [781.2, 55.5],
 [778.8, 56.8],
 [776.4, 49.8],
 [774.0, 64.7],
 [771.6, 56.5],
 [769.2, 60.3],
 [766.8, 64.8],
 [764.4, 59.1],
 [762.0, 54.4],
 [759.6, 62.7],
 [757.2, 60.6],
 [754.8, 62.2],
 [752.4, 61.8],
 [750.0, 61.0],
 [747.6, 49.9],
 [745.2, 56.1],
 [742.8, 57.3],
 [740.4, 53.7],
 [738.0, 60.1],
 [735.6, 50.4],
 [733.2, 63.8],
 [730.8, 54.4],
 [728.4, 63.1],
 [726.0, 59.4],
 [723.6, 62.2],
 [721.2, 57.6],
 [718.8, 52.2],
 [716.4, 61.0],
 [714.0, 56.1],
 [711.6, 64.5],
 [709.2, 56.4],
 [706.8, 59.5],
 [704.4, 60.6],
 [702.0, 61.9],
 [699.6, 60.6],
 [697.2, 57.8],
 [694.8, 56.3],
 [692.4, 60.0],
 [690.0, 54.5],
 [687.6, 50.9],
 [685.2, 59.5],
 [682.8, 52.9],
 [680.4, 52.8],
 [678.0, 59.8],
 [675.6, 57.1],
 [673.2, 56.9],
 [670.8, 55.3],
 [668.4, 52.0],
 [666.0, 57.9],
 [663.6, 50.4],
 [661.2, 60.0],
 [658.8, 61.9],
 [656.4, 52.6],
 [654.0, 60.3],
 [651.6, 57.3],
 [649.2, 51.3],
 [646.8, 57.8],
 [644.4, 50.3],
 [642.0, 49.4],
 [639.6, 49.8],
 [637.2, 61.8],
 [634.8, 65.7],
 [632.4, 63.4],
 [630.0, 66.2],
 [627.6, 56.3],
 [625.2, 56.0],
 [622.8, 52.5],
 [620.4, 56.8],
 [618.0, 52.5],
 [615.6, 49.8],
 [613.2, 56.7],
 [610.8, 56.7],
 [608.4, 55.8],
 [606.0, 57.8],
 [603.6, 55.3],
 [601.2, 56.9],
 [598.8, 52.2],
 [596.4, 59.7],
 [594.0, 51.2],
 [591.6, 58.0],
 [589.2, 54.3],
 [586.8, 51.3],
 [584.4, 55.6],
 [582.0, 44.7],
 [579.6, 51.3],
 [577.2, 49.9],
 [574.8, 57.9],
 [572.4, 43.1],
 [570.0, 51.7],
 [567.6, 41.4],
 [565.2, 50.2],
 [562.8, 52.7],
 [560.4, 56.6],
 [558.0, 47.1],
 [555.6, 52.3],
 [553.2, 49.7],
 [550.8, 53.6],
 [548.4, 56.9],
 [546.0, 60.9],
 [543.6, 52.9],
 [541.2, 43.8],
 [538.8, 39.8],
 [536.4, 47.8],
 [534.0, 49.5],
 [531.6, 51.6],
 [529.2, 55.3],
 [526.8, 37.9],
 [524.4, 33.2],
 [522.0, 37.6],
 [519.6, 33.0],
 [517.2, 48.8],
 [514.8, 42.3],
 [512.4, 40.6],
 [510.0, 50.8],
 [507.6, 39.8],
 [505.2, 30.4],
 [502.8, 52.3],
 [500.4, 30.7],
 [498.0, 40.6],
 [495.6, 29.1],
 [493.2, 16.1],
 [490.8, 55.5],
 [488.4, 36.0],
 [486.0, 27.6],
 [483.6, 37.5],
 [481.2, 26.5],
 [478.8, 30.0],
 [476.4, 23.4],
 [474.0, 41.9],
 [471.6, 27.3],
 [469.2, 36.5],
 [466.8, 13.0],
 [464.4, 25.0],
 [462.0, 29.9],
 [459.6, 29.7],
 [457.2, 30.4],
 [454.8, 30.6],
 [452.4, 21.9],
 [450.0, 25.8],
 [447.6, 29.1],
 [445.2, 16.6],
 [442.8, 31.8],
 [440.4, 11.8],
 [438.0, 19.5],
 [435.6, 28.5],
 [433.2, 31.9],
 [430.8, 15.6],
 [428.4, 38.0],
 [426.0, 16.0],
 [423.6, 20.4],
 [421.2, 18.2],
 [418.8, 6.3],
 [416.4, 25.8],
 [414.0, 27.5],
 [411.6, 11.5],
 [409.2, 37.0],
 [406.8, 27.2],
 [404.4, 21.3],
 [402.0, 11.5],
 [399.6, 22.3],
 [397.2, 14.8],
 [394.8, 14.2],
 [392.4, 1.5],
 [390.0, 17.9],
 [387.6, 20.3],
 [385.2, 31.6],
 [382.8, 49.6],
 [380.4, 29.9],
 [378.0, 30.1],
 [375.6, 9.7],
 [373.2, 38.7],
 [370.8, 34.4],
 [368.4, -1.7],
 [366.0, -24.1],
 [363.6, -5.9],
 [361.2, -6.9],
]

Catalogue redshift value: 0.32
